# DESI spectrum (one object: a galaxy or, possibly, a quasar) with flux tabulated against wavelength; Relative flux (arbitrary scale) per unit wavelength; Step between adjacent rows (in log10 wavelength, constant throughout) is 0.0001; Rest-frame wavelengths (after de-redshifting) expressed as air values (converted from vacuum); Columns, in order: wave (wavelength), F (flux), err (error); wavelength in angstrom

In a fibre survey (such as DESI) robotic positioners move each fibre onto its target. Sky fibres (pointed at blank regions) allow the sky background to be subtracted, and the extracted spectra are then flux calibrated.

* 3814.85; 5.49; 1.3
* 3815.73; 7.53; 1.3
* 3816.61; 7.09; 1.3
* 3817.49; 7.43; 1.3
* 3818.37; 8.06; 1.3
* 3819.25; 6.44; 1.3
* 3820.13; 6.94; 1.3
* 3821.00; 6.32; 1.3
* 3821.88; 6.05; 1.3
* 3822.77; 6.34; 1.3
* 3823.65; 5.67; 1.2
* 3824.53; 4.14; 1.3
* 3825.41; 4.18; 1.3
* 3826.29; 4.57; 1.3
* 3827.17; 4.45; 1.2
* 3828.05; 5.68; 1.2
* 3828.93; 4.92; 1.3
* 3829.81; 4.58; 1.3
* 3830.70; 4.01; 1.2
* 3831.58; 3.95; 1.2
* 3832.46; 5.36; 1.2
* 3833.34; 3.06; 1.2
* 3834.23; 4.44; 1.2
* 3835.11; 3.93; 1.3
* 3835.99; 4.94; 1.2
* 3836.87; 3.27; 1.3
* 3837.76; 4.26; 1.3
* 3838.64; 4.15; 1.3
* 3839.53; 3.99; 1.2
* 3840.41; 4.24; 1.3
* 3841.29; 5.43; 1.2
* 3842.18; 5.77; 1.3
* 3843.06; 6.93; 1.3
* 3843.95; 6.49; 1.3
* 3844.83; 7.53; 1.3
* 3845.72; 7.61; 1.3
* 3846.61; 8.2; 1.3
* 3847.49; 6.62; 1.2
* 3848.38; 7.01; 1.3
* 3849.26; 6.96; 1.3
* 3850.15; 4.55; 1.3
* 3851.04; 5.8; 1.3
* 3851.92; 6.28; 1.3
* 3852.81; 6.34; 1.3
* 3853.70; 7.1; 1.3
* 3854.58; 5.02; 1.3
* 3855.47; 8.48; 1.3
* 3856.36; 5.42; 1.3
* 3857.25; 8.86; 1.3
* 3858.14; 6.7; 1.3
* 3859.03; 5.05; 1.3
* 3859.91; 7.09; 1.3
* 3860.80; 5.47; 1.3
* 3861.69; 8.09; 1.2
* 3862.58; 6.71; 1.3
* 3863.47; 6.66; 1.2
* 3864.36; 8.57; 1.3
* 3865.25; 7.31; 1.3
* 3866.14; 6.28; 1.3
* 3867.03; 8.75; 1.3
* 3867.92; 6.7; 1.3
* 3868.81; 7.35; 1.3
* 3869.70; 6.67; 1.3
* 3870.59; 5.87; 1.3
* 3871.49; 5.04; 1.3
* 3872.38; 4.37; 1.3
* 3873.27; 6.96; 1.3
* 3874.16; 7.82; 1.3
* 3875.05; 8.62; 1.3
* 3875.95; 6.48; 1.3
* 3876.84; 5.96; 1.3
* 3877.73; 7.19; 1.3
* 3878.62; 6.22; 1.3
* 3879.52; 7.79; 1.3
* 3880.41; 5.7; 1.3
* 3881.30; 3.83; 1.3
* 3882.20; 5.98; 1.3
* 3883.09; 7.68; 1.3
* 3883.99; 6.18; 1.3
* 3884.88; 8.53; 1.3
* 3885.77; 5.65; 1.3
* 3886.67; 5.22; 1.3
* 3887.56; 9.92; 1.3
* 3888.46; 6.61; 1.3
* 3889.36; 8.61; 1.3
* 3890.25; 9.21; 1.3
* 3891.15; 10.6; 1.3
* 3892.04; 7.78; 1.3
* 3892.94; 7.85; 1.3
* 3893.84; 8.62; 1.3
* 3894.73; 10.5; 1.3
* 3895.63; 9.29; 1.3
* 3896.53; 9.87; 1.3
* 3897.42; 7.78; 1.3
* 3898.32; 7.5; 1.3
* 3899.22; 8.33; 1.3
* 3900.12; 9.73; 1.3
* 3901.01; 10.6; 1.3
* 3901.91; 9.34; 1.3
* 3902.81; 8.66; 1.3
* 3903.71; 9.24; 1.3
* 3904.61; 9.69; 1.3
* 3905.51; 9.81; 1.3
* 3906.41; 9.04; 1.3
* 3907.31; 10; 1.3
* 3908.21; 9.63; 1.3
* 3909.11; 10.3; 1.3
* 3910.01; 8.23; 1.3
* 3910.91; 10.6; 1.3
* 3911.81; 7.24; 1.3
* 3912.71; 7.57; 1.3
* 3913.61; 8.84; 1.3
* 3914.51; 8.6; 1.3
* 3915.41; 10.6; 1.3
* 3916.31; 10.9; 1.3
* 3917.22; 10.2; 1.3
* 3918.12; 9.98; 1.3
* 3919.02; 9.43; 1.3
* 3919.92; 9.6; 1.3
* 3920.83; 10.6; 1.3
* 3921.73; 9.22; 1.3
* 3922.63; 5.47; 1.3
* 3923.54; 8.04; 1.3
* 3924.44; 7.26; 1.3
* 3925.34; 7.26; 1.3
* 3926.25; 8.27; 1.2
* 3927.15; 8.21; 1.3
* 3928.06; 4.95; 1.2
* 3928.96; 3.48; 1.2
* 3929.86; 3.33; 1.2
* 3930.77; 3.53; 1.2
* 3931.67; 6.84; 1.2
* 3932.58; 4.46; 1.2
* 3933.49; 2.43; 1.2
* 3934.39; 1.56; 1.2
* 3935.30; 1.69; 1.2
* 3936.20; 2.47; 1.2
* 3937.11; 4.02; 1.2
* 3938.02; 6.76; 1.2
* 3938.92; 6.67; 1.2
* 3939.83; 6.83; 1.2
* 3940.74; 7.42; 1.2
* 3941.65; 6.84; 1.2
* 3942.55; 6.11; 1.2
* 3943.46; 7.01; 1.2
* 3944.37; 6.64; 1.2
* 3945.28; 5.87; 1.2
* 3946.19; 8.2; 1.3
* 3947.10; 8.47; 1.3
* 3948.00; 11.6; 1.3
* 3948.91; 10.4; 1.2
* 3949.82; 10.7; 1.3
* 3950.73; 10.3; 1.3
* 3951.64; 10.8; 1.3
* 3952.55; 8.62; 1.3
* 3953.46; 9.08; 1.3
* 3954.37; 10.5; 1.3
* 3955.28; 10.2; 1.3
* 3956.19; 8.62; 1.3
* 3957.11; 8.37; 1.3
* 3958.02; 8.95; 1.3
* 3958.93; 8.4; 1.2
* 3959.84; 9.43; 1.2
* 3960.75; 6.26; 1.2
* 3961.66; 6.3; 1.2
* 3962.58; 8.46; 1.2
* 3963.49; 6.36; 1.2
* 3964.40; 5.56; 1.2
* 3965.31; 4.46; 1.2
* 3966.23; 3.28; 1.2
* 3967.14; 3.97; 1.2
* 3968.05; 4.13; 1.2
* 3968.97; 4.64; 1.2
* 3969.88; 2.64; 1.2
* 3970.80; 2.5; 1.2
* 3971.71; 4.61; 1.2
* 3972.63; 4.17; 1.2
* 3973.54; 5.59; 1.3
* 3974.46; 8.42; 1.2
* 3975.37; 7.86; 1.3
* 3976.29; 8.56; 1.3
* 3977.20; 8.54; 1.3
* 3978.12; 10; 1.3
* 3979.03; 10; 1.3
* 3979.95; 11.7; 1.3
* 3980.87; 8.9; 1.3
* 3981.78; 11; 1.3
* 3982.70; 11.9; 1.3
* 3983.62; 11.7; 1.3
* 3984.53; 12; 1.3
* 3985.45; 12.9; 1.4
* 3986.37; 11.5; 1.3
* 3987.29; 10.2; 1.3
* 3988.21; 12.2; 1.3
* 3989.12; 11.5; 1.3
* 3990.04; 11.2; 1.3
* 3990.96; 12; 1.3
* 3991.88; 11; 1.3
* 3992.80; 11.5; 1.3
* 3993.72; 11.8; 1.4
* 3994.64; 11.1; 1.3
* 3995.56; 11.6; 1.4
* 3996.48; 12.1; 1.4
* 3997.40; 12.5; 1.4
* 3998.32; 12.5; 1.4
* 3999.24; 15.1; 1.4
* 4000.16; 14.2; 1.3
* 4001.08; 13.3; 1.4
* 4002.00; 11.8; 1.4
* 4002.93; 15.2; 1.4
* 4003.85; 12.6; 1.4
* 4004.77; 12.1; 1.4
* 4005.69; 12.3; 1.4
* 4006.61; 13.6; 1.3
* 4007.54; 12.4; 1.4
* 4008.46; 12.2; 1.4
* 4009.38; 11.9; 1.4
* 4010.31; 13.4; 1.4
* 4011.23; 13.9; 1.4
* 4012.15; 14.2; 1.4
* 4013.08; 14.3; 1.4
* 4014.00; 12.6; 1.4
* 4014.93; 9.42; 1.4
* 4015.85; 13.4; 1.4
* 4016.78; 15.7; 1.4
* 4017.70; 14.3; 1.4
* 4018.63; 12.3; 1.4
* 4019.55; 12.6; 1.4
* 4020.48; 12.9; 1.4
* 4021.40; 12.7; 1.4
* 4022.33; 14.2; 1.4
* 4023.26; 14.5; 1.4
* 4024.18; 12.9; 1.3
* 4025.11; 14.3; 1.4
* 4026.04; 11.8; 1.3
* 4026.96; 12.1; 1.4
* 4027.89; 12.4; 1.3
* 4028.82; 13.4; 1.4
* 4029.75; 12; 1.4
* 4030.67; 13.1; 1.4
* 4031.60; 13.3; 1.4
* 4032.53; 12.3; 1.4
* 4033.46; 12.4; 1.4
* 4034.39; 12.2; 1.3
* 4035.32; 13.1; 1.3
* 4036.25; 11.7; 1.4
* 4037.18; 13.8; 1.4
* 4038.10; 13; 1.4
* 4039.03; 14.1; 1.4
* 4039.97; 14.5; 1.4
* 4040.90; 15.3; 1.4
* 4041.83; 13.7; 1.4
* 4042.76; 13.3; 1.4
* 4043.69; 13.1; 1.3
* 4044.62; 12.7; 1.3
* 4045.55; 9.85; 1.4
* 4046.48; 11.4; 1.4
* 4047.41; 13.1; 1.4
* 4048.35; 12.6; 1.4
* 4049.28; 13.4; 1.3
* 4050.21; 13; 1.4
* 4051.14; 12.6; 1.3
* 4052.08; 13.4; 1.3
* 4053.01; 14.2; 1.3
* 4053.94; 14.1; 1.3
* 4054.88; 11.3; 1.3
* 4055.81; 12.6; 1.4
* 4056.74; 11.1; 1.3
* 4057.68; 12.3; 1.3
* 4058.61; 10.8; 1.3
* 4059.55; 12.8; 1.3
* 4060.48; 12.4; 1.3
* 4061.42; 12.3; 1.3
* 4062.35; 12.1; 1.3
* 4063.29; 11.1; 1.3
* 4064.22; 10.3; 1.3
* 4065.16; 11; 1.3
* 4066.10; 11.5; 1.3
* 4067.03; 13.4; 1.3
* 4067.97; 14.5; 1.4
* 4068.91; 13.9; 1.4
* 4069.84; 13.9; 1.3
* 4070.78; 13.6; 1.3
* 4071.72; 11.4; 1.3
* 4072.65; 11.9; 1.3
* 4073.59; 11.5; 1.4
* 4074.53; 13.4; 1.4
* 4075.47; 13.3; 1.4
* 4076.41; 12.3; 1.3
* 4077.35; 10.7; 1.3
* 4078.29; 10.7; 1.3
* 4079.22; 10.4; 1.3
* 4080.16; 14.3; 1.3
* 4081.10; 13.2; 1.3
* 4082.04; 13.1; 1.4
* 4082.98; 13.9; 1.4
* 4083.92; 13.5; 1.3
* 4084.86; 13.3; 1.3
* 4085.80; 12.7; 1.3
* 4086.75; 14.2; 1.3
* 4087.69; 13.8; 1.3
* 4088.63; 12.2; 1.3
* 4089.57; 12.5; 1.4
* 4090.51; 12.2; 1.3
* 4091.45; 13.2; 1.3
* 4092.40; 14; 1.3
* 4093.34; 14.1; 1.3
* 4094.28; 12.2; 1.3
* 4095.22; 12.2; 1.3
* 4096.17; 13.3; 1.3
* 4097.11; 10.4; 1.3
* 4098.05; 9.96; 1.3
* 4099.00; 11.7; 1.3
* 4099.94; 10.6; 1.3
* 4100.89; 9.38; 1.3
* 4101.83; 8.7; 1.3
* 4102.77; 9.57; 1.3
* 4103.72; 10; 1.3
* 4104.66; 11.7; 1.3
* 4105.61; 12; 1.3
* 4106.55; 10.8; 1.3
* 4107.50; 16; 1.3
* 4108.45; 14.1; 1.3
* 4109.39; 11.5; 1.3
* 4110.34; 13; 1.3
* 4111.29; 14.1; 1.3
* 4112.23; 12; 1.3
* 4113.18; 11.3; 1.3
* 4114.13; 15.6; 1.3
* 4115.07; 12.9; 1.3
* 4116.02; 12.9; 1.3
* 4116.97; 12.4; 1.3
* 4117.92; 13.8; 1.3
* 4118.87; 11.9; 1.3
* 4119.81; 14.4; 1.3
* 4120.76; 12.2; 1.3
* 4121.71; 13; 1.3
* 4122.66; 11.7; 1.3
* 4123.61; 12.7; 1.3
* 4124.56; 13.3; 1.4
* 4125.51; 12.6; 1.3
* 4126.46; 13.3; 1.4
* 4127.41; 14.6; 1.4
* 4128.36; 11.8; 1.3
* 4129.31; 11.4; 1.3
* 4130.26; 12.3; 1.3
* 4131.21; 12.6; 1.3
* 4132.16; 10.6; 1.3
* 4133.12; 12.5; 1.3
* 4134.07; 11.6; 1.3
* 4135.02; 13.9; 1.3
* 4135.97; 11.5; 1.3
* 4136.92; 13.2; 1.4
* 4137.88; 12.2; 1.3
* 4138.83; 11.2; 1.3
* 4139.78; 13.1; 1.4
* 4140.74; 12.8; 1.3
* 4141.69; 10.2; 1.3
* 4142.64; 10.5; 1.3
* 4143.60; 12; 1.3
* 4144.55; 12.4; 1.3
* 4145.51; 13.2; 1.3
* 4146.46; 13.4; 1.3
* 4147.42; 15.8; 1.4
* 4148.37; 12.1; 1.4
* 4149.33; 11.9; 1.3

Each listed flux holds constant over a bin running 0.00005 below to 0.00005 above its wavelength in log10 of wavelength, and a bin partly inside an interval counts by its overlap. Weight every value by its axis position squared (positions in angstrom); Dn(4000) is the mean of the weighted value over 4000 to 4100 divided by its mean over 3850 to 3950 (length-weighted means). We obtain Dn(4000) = 1.9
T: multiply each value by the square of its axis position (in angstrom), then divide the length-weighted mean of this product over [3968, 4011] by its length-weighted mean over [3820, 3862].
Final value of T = 2.02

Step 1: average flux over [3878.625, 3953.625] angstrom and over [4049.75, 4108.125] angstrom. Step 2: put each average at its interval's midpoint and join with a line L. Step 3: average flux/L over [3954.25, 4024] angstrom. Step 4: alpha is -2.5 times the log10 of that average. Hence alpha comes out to -0.05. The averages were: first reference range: 7.79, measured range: 10.4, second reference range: 12.3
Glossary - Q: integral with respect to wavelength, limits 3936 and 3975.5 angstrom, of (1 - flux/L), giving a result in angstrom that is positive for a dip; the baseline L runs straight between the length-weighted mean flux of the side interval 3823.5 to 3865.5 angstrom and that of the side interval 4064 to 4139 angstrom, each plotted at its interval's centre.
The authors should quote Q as 7.2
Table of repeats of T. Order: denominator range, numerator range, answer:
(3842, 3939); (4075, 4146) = 1.89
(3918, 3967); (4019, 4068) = 1.88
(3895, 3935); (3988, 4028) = 1.66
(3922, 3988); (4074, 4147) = 1.83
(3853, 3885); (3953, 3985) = 1.20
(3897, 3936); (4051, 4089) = 1.74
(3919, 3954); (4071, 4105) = 1.89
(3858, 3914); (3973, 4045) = 1.68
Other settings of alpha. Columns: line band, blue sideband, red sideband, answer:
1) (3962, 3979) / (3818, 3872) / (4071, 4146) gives 0.47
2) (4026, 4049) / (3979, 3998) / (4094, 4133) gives -0.09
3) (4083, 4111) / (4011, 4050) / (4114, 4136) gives 0.05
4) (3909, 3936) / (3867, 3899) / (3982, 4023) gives 0.24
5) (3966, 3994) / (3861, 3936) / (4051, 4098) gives 0.13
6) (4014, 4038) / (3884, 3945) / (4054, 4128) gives -0.21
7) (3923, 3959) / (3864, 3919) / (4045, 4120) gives 0.30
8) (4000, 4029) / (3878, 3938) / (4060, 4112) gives -0.24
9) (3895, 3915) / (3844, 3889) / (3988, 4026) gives -0.09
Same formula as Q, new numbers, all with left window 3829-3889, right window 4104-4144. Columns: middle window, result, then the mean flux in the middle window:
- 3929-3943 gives 5.9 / 4.7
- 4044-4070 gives -3.5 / 12.4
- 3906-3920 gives -3.6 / 9.42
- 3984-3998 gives -3.5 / 11.7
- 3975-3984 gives -0.9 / 10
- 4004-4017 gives -4.1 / 12.9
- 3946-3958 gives -1.8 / 9.69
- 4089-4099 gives -0.5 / 12.4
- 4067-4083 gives -1.9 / 12.7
